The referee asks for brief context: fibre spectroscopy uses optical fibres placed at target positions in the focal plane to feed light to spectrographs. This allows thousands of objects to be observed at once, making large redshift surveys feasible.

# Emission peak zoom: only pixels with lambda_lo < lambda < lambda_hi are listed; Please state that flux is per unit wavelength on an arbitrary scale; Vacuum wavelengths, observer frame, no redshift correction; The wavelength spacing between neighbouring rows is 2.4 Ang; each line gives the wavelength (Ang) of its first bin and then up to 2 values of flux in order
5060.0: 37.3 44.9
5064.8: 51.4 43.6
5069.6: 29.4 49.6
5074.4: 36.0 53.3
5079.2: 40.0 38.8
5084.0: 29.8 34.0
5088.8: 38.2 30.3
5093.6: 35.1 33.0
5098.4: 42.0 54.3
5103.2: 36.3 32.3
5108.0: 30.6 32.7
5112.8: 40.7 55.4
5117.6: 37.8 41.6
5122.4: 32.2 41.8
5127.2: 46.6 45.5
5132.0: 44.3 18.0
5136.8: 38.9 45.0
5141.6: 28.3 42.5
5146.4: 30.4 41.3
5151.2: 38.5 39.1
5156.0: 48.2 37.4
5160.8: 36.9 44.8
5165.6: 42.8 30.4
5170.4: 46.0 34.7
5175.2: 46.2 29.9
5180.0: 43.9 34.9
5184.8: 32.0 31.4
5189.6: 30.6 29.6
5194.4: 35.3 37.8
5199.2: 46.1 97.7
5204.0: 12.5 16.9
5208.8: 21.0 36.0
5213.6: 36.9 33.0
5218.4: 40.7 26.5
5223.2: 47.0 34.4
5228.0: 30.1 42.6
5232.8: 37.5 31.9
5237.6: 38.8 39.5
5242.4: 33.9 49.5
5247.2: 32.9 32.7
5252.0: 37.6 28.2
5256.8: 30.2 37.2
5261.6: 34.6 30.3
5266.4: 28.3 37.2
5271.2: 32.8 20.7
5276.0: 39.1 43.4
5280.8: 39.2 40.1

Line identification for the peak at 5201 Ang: H-beta 4861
